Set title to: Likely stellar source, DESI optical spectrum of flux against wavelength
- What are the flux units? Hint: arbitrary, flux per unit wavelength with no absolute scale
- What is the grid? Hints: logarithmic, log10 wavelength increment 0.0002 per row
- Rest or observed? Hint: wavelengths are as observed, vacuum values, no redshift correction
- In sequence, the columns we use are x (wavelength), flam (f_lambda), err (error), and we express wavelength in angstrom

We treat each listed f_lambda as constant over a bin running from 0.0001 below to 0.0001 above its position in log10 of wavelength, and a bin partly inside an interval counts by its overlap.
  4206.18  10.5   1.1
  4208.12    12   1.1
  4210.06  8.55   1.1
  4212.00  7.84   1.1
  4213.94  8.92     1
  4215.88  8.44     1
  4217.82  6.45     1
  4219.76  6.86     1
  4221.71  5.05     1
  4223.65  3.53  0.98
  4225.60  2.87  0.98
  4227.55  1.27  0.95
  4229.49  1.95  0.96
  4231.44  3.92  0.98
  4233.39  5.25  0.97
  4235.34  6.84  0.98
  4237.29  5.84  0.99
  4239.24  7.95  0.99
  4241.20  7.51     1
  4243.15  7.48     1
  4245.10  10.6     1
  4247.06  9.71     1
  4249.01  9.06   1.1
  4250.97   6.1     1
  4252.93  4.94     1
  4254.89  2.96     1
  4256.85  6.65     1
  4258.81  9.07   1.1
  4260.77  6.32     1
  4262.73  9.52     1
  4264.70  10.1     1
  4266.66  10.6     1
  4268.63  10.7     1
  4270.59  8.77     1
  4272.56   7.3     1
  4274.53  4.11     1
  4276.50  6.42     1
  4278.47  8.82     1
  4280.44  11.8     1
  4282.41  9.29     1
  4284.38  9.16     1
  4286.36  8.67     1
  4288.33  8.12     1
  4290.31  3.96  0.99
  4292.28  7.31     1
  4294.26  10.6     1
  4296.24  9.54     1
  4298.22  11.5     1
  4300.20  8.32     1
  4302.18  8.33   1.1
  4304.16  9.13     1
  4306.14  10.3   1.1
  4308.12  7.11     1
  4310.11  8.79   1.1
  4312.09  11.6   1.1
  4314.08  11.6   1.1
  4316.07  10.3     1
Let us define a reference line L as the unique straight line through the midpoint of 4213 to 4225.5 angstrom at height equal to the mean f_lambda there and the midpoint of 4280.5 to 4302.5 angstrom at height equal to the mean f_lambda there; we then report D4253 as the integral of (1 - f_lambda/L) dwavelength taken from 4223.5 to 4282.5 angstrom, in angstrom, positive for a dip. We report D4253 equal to 3.9 angstrom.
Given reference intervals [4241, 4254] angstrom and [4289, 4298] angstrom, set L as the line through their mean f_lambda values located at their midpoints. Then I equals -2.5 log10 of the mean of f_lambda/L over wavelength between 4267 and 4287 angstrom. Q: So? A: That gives -0.06 mag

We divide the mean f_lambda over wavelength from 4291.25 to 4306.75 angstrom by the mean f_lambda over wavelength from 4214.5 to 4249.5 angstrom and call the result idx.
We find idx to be 1.52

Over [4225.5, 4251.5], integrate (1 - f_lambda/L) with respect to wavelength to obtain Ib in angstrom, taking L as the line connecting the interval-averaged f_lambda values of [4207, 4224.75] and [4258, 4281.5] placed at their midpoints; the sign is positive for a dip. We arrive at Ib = 5.66 angstrom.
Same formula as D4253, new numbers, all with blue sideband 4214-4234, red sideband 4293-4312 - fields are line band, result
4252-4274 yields -2.3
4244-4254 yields -3.0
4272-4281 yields 0.4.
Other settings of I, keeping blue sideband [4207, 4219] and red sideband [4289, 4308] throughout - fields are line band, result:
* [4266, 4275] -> 0.031 mag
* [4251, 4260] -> 0.414 mag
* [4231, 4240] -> 0.396 mag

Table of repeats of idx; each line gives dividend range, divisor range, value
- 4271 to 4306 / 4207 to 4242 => 1.36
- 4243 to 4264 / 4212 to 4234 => 1.48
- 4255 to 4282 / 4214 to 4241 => 1.57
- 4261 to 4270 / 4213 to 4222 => 1.35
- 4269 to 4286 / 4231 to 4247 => 1.16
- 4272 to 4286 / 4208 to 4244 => 1.34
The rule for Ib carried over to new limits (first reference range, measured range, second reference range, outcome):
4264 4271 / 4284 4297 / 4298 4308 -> 1.9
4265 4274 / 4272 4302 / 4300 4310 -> 1.9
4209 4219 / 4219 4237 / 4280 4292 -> 8.7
